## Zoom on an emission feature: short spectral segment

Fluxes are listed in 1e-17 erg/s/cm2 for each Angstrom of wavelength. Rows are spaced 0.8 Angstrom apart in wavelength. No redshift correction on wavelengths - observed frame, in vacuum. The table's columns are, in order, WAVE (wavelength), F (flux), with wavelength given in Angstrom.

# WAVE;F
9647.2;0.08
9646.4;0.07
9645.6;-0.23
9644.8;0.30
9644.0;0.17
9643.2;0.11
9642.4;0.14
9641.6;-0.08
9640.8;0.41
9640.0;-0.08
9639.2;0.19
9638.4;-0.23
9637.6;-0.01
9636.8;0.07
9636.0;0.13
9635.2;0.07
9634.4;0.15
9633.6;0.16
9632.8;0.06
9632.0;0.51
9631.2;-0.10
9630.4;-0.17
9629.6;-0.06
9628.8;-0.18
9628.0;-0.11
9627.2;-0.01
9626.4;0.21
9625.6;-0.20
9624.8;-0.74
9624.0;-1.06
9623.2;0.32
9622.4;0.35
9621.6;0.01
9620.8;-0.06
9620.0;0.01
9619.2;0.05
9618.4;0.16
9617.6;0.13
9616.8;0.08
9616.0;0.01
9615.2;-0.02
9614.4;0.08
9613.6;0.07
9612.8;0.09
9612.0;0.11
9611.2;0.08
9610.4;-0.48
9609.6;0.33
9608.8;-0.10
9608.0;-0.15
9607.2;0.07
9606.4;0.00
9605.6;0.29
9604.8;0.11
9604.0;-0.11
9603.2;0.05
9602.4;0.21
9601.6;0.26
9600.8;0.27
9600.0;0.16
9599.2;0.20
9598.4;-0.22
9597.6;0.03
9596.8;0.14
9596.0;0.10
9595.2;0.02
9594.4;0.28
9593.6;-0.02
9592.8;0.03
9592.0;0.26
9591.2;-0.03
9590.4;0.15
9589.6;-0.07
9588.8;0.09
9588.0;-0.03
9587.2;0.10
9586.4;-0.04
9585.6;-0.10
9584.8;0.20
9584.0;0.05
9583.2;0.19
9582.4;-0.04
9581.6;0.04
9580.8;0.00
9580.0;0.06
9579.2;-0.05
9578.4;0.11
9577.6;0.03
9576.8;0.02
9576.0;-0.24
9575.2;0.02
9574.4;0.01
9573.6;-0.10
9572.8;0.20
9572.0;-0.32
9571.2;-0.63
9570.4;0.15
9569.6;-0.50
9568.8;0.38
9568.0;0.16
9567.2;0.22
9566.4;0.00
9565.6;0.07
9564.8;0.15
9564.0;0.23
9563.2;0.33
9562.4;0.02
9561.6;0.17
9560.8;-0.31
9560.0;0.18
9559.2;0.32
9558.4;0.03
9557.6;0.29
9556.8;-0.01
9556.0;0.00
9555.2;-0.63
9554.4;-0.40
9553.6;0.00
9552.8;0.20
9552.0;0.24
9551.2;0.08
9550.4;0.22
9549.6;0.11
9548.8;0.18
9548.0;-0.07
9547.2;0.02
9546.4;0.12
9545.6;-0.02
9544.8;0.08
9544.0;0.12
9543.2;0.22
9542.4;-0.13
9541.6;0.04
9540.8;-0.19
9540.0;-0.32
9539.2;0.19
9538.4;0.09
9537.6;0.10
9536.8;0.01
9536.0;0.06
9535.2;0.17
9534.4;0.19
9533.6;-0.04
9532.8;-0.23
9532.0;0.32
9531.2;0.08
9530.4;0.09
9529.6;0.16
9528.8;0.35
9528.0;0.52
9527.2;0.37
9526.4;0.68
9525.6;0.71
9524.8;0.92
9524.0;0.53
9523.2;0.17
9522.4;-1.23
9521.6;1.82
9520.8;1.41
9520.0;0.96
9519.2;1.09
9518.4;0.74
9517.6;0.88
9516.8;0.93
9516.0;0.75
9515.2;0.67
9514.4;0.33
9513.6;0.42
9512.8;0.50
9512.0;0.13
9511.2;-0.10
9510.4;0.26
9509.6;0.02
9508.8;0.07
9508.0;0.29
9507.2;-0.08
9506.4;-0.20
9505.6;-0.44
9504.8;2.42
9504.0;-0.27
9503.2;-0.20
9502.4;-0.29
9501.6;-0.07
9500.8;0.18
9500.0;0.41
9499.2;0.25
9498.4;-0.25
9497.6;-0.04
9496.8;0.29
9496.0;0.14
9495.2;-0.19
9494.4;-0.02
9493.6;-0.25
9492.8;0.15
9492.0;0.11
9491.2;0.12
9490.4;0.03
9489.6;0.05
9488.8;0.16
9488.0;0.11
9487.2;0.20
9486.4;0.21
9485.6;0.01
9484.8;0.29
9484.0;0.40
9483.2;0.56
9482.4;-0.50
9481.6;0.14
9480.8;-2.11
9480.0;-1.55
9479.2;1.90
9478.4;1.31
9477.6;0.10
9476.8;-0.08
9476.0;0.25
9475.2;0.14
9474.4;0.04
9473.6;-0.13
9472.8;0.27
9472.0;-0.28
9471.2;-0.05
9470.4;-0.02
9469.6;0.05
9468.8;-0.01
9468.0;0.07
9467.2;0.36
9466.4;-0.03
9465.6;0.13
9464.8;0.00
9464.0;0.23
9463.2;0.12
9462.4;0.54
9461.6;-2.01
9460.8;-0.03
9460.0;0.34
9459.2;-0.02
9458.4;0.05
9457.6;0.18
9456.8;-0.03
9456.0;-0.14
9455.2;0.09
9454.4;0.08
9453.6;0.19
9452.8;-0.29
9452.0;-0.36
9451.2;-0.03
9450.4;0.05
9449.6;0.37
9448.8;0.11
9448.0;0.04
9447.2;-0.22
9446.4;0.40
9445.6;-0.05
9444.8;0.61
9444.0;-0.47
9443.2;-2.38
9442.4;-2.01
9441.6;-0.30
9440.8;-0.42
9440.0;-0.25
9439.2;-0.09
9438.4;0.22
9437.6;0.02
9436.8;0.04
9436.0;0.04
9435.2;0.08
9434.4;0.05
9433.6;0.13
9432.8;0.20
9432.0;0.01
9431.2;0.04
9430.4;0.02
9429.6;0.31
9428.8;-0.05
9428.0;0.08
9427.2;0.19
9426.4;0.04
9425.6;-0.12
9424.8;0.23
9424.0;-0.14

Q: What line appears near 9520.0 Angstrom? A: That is [O II]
